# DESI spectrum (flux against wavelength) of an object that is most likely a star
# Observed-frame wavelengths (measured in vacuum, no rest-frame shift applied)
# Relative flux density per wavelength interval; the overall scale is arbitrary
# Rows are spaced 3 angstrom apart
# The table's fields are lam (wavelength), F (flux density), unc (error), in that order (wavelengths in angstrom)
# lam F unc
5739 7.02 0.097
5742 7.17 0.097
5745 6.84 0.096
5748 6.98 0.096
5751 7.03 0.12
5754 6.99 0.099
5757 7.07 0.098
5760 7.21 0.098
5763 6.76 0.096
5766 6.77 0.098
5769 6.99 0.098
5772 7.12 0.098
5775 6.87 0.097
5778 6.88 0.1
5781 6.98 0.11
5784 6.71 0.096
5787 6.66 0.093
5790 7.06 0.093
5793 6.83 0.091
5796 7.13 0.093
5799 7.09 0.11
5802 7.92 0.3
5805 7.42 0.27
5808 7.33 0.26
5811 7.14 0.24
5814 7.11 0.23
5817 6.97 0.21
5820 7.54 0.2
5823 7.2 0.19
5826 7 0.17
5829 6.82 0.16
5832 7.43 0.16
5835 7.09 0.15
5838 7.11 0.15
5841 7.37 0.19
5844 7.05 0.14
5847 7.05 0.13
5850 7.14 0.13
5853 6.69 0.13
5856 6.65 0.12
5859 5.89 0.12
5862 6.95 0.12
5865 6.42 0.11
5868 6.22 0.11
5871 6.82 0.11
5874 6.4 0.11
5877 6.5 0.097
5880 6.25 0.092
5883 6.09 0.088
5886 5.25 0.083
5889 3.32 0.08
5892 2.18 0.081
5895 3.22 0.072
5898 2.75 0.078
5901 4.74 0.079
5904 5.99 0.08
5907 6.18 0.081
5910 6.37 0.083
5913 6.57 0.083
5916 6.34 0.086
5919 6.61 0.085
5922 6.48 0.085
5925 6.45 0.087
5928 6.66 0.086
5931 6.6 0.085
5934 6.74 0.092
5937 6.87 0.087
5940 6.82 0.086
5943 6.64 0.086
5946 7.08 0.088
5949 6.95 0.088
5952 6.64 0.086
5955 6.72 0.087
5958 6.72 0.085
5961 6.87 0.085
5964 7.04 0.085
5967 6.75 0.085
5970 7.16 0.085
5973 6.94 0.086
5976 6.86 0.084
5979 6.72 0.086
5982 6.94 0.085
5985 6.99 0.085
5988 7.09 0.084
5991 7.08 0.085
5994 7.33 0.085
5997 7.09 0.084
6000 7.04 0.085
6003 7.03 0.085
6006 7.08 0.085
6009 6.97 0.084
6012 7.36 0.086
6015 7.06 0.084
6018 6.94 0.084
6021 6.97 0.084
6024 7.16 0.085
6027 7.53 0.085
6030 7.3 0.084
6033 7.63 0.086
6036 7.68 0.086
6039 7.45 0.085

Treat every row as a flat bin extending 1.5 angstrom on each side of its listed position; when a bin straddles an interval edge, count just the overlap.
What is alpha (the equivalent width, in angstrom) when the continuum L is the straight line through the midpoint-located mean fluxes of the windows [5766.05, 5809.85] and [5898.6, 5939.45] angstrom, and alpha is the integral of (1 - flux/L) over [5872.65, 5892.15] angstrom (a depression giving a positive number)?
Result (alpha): 3.51 angstrom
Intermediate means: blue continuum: 7.06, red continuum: 6.29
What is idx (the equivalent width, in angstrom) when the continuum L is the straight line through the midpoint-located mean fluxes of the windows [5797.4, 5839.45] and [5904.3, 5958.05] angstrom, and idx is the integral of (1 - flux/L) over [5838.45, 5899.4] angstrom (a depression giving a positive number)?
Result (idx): 9.9 angstrom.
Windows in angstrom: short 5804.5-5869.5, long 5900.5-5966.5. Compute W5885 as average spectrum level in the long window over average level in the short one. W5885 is 0.94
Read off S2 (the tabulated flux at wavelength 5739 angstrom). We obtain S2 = 7.02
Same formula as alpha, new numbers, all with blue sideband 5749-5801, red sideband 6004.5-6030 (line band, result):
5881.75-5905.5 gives 9.7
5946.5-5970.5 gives 0.8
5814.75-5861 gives 0.0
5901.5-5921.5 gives 2.2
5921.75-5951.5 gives 1.5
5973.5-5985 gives 0.4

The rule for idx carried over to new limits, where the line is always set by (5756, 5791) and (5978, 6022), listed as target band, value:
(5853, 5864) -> 0.7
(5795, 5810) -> -1.0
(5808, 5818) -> -0.3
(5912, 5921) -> 0.6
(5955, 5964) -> 0.3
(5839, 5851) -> -0.3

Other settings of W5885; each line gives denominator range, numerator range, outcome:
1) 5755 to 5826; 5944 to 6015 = 0.99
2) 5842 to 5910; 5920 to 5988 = 1.19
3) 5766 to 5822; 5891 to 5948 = 0.83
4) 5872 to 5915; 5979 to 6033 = 1.38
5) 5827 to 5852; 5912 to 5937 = 0.92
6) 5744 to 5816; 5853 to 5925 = 0.81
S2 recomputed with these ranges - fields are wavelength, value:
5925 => 6.45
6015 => 7.06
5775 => 6.87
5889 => 3.32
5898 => 2.75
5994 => 7.33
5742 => 7.17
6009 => 6.97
